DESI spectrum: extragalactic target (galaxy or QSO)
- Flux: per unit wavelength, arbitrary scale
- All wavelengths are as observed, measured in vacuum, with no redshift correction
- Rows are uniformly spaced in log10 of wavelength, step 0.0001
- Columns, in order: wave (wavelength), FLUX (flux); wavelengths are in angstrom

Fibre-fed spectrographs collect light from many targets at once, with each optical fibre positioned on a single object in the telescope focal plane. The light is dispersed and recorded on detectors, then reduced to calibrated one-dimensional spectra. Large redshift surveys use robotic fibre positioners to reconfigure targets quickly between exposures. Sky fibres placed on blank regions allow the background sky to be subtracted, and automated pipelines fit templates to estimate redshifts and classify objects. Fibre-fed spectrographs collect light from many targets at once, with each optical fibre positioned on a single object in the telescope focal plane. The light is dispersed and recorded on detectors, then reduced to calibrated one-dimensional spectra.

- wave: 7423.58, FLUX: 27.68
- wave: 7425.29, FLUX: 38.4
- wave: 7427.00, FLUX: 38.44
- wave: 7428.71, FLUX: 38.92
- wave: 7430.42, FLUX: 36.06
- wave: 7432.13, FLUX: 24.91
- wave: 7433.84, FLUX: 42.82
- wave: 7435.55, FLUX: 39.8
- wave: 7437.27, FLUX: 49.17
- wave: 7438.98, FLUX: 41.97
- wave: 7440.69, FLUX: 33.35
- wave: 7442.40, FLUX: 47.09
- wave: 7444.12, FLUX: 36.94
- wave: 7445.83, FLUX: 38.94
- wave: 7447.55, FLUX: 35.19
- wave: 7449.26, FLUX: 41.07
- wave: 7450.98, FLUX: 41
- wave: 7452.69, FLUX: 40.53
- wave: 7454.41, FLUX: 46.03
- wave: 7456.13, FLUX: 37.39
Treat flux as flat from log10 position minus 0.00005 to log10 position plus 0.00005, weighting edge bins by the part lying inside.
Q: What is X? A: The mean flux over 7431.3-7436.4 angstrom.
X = 35.9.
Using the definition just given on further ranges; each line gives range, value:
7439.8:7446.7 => 39.1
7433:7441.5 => 41.5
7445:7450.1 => 38.4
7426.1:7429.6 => 38.7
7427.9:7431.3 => 37.4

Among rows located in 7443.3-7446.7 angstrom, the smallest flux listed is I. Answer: 36.94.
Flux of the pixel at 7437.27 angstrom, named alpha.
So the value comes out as 49.17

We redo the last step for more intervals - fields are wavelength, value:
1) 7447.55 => 35.19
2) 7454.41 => 46.03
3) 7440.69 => 33.35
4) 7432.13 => 24.91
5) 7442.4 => 47.09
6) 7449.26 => 41.07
